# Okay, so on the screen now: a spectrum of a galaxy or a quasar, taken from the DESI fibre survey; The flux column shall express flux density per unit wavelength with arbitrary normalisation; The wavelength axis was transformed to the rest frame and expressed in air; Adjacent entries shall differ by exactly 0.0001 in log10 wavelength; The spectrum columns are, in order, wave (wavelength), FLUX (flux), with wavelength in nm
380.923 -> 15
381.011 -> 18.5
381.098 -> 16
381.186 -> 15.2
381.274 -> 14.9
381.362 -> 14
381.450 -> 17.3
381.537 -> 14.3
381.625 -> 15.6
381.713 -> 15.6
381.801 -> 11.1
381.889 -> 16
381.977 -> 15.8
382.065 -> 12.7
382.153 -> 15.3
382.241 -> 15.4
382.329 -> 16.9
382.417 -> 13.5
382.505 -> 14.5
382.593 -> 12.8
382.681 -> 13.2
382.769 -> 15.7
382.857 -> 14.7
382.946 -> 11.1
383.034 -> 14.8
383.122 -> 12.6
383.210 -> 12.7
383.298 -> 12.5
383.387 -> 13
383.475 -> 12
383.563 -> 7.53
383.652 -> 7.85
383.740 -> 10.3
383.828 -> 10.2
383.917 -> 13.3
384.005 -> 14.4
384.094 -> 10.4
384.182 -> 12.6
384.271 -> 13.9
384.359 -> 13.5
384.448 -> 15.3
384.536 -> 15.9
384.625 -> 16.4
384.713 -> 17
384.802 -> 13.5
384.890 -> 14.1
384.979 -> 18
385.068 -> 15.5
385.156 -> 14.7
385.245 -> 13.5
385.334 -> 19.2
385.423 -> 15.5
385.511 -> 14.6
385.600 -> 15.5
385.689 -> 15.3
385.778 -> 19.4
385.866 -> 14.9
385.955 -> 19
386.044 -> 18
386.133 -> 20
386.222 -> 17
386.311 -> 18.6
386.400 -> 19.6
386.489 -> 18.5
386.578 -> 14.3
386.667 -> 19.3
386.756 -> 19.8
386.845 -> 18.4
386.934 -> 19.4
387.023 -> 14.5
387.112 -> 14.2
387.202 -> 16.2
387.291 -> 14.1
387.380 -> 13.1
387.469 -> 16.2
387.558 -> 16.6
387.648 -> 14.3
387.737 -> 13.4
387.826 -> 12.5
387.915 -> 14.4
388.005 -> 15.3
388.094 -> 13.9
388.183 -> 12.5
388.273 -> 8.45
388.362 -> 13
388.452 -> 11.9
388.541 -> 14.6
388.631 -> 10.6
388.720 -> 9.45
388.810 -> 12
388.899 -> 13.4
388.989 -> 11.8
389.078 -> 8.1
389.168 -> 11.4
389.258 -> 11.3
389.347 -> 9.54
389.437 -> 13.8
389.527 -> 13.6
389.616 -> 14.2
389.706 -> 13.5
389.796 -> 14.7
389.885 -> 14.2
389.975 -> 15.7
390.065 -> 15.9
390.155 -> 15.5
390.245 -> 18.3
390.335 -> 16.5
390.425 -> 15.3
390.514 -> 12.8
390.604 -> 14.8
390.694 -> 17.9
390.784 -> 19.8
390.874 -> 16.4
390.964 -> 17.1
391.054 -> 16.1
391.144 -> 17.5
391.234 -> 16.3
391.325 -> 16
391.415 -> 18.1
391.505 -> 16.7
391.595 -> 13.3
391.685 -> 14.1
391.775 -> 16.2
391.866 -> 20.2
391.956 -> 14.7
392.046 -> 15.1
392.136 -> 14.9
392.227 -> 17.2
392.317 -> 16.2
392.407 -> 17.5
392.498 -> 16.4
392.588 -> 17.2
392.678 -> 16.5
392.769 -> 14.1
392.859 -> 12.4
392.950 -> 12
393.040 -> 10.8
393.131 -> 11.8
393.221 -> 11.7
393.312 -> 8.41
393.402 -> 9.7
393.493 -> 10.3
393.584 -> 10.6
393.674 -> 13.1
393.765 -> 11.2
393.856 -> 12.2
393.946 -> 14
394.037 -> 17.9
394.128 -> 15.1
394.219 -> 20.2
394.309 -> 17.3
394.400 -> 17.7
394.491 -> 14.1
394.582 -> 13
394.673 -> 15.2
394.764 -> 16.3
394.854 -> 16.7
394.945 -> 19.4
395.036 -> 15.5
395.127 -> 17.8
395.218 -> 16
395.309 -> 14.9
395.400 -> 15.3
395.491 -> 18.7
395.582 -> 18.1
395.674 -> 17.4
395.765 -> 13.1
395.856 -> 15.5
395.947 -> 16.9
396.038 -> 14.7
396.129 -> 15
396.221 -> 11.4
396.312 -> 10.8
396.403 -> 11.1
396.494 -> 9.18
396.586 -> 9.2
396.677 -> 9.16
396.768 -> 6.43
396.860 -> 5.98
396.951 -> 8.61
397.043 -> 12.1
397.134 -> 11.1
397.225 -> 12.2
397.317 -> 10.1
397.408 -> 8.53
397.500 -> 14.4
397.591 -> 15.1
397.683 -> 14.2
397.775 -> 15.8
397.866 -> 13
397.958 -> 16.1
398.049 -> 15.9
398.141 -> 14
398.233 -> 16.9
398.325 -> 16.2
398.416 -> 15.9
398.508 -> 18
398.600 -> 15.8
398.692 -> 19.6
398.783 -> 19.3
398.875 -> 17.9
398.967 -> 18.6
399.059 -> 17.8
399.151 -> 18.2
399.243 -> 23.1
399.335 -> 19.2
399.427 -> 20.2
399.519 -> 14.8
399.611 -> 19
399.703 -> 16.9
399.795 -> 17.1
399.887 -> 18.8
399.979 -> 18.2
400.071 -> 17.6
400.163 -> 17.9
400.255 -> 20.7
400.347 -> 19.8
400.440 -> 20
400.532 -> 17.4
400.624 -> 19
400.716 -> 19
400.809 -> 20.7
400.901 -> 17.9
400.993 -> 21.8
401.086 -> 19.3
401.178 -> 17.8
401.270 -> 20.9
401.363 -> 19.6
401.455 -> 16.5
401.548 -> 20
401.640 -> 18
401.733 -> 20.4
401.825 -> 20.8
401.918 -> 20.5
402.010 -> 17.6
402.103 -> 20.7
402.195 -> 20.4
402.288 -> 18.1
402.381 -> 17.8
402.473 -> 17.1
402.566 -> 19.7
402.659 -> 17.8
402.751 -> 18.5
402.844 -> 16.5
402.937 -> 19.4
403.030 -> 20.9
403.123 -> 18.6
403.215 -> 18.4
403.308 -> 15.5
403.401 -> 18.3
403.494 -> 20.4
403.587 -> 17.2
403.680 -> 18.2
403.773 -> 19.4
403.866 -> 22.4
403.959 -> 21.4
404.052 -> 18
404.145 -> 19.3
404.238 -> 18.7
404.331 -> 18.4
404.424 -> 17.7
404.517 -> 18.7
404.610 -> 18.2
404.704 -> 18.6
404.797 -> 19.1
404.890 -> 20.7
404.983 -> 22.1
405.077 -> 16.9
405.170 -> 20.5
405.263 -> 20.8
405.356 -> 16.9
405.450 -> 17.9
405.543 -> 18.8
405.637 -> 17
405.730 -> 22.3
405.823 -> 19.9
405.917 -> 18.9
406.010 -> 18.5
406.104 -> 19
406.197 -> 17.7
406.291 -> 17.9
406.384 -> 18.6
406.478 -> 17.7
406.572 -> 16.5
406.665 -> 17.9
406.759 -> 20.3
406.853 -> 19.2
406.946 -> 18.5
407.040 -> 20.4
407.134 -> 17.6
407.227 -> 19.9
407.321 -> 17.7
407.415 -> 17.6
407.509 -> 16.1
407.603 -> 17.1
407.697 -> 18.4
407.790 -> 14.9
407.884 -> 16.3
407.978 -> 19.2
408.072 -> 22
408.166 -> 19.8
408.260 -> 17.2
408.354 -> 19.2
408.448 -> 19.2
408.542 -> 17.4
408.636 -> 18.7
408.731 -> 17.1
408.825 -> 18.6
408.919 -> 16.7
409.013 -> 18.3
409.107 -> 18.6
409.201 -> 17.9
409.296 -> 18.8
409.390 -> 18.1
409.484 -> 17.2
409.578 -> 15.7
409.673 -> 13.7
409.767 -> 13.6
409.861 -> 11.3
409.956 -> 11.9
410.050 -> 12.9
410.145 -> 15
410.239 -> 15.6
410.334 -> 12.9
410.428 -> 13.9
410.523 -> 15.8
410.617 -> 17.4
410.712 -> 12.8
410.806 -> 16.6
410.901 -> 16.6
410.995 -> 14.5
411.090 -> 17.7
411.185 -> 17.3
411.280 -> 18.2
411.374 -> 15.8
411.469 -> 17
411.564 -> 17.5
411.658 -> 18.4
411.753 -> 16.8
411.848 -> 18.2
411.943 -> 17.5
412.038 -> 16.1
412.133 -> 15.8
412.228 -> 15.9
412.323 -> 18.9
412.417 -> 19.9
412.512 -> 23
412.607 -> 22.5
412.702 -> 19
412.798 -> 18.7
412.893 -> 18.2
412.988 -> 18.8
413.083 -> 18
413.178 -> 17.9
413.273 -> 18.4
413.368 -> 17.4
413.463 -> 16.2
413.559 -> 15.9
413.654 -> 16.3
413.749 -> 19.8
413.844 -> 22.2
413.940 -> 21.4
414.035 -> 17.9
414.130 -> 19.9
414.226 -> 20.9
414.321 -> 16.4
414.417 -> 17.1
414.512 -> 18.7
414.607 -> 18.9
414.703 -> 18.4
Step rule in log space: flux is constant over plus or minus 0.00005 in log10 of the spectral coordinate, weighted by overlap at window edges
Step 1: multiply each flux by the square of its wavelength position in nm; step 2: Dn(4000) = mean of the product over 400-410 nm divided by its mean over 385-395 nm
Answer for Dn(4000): 1.3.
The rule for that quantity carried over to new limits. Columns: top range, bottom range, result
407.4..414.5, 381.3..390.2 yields 1.37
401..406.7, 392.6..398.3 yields 1.45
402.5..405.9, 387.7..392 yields 1.42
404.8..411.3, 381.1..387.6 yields 1.32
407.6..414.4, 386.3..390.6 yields 1.36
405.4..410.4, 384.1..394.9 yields 1.29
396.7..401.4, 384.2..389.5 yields 1.19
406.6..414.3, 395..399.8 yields 1.26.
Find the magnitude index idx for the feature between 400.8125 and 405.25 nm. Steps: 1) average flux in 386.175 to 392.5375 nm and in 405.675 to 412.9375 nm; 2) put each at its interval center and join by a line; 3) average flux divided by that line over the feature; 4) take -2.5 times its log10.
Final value -0.144 mag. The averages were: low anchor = 15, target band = 19.1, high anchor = 17.5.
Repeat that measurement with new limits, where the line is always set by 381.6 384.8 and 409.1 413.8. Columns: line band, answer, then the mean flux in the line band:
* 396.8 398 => 0.25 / 12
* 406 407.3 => -0.14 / 18.5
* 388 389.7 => 0.18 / 12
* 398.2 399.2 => -0.16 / 17.7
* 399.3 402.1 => -0.21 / 18.9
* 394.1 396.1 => -0.10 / 16.3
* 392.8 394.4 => 0.13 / 13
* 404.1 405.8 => -0.19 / 19.1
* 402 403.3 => -0.18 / 18.6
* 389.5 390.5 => -0.07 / 15.2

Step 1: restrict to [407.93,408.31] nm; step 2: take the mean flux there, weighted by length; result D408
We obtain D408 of 19.5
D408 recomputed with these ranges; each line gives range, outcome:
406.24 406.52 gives 18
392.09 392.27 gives 16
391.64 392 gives 16.3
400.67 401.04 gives 19.8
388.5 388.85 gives 11.6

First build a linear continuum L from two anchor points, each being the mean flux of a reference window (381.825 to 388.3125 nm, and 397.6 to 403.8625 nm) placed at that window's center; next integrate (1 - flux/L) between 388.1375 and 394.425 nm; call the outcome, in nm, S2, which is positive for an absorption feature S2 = 0.75 nm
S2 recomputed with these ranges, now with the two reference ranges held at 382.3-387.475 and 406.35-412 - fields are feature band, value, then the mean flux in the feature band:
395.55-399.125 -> 0.48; 13.9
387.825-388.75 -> 0.17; 12.5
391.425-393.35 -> 0.11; 14.7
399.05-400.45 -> -0.21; 18.7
